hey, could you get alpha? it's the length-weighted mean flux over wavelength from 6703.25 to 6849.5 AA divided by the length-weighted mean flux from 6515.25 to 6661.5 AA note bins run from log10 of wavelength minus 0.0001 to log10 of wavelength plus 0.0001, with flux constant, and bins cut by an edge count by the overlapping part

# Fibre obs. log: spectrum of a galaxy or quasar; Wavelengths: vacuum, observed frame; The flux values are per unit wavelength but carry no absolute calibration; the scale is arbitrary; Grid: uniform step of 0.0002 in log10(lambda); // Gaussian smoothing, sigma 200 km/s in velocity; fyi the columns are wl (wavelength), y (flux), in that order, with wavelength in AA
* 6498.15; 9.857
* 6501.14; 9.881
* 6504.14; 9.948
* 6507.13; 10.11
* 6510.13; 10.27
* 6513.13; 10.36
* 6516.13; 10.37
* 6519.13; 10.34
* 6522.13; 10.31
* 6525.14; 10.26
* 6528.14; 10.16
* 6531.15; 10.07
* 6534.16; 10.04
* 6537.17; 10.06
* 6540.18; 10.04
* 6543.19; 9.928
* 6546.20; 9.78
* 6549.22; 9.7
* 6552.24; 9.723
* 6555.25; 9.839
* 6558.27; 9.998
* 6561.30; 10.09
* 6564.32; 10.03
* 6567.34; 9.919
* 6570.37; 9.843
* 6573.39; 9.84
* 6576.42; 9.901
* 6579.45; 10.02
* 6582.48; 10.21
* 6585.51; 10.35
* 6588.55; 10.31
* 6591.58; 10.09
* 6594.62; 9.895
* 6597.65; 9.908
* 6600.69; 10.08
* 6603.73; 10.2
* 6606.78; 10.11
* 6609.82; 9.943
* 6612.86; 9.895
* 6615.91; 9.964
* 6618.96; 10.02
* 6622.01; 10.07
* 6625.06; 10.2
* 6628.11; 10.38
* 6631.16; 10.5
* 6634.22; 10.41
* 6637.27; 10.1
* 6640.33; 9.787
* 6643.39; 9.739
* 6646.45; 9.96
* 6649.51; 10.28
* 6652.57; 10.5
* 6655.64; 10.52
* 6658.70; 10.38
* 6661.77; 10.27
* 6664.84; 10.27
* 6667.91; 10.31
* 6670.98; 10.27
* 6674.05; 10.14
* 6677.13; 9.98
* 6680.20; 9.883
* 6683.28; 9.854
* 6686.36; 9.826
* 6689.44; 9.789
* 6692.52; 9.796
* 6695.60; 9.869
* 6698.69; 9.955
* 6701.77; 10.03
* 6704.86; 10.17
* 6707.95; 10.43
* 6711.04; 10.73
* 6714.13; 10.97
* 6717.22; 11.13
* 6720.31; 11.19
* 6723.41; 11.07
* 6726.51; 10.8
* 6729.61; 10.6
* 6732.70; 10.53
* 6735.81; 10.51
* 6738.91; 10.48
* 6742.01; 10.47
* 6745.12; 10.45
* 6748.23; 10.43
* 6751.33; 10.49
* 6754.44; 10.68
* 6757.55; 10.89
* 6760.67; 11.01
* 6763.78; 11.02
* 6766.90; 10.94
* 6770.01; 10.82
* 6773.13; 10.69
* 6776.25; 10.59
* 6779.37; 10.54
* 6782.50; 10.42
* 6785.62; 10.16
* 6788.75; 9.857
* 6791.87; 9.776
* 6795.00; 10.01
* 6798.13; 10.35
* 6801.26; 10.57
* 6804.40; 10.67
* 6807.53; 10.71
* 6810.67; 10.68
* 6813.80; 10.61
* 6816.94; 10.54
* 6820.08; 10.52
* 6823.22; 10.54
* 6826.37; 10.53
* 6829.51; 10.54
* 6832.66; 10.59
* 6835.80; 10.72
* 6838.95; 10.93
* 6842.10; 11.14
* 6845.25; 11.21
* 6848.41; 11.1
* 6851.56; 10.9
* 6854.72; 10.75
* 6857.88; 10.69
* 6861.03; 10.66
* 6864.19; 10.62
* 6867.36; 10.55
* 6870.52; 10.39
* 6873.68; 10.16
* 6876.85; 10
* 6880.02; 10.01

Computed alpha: 1.1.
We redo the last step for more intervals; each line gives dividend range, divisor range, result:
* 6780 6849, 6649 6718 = 1.03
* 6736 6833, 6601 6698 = 1.04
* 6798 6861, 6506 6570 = 1.07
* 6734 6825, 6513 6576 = 1.05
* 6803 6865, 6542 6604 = 1.08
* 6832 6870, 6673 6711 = 1.08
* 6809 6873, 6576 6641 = 1.06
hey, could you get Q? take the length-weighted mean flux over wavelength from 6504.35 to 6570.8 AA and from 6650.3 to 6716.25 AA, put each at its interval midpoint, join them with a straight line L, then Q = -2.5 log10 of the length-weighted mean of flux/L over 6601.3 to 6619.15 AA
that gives 0.01 mag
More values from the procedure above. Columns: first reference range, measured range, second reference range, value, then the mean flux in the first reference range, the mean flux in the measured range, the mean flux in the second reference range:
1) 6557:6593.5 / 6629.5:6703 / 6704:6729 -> 0.05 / 10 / 10.1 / 10.8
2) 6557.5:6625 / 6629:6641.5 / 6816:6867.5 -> -0.01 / 10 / 10.2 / 10.7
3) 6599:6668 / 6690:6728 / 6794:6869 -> -0.01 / 10.2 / 10.5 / 10.7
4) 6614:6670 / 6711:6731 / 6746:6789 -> -0.05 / 10.2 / 10.9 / 10.6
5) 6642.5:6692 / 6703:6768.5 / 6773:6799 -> -0.05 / 10.1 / 10.7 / 10.2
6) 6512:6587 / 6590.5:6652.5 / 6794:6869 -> 0.01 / 10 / 10.1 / 10.7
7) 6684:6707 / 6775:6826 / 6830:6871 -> 0.01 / 9.93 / 10.4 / 10.8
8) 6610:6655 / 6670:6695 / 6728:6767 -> 0.04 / 10.1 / 9.93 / 10.6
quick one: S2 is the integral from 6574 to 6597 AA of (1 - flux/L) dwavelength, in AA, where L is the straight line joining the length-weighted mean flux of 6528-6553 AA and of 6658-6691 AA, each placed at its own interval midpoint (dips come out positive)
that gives -0.2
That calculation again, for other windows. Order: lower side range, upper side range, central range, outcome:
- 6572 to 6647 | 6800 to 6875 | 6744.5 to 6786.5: -0.7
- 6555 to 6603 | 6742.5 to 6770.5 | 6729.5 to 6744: 0.2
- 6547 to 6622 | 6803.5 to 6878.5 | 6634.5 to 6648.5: 0.3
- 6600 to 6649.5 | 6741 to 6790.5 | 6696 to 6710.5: 0.3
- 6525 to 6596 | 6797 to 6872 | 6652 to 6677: -0.1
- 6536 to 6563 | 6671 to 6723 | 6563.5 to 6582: 0.0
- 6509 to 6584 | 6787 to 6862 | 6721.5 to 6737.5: -0.5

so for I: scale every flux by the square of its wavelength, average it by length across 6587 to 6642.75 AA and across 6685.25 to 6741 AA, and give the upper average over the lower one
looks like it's 1.1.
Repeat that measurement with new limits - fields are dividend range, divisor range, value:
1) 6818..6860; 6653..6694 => 1.12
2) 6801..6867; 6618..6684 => 1.11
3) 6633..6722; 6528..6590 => 1.06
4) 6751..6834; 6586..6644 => 1.10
